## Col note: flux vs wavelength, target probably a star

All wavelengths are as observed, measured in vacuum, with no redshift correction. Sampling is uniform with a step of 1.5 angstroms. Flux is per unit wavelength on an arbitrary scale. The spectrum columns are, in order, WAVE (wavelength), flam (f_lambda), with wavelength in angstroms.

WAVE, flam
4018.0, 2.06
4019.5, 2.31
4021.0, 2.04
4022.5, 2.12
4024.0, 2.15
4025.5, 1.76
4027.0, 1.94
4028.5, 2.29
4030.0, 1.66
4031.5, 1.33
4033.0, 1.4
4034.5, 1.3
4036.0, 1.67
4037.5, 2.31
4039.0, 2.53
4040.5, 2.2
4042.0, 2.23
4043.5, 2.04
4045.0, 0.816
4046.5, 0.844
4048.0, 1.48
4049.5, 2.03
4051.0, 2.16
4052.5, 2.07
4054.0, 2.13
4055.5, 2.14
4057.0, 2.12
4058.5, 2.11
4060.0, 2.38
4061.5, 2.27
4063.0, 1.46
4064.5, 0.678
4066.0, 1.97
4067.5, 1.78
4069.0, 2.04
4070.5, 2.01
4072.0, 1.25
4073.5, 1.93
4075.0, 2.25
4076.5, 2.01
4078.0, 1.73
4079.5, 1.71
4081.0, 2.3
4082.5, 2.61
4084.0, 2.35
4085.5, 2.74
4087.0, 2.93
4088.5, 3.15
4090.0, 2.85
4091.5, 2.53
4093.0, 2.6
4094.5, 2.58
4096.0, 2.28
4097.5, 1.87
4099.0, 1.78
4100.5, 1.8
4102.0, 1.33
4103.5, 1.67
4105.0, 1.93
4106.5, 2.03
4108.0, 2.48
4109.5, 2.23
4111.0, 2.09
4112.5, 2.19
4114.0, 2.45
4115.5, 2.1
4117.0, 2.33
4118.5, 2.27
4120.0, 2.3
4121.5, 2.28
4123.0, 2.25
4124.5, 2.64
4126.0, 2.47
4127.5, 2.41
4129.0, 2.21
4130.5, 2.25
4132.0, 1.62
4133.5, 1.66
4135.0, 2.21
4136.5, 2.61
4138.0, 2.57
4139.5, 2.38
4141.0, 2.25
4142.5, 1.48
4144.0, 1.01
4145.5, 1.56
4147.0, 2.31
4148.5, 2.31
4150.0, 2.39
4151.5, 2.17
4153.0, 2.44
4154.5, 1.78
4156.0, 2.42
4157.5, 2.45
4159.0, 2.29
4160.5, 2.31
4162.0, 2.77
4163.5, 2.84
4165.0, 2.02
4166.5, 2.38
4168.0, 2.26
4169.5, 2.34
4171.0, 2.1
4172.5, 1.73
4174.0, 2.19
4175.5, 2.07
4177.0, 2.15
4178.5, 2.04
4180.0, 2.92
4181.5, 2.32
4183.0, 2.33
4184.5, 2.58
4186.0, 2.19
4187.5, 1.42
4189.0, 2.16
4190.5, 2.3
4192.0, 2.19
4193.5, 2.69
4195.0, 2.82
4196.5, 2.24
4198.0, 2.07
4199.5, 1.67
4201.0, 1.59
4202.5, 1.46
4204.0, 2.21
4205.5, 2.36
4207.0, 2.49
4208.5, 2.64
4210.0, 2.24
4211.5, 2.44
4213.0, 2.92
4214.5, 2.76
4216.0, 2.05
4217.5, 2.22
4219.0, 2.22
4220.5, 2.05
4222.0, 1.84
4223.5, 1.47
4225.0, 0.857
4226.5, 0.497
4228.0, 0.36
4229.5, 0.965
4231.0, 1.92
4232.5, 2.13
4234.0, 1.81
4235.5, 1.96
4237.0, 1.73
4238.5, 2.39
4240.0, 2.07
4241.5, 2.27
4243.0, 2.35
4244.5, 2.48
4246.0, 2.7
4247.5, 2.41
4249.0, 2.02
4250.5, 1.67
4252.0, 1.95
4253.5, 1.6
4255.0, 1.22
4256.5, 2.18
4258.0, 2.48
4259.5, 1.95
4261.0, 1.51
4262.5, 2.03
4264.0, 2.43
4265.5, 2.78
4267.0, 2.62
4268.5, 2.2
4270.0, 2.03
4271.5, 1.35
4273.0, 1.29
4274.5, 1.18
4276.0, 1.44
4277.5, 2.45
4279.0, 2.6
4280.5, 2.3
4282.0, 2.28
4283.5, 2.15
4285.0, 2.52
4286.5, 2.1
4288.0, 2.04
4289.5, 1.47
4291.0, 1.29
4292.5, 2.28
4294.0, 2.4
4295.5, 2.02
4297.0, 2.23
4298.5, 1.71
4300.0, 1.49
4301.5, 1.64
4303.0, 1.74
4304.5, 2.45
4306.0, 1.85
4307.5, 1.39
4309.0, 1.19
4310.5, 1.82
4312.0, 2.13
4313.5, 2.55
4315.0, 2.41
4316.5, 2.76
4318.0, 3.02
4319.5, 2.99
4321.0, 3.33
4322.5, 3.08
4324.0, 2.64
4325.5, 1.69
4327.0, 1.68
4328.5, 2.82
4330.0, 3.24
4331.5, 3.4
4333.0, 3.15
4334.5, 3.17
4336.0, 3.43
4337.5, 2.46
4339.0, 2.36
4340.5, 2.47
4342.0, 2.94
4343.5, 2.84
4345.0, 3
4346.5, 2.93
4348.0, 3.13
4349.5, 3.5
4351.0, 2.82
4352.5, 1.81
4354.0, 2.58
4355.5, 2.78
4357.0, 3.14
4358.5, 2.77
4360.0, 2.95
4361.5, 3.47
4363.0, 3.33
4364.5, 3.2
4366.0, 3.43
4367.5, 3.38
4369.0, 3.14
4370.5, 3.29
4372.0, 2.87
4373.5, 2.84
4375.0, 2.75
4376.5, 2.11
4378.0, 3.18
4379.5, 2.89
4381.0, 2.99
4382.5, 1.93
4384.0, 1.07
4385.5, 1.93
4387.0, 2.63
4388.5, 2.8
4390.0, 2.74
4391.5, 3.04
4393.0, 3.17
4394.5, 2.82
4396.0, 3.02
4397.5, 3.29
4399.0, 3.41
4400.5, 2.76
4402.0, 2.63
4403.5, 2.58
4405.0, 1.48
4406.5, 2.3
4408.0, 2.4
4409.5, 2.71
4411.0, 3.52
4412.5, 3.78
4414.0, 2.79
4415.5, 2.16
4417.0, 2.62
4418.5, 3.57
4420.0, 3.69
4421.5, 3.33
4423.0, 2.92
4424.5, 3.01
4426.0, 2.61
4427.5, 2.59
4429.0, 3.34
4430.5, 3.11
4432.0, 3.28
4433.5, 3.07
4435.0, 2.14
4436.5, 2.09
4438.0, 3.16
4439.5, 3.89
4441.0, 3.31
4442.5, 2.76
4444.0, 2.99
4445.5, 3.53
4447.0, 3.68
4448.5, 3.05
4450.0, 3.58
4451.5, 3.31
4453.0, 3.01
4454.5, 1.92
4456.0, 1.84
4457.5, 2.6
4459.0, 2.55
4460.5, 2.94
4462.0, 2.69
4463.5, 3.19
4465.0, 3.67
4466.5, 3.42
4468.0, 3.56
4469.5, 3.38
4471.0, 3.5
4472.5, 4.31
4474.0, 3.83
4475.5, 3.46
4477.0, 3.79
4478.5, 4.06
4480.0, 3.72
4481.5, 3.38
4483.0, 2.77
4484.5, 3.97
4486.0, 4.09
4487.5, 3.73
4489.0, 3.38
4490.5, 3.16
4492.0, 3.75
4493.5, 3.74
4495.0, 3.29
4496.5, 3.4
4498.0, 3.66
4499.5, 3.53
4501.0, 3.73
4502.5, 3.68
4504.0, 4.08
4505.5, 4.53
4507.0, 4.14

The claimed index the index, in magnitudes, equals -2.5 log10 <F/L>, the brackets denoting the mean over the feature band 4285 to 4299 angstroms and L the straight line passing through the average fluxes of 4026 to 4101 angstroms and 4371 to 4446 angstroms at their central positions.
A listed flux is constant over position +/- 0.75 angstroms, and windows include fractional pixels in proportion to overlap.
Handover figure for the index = 0.27 mag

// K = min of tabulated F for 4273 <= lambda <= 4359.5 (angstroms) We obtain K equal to 1.18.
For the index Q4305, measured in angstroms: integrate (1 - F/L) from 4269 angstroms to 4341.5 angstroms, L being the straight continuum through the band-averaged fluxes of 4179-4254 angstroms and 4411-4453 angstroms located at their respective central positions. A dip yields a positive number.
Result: 7.5 angstroms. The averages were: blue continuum 2.06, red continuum 3.09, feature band 2.24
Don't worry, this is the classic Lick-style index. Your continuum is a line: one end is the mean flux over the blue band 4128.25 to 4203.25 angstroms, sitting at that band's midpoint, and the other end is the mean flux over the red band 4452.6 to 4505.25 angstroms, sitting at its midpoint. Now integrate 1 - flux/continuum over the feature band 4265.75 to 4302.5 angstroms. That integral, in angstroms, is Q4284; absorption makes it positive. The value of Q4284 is 9.3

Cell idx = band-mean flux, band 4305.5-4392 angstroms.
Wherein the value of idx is 2.71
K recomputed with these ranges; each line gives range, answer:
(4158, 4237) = 0.36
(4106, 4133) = 1.62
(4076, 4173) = 1.01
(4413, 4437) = 2.09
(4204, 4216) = 2.05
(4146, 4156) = 1.78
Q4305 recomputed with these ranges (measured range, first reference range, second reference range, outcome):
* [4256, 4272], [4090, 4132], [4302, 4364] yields 2.3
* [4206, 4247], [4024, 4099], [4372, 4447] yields 6.9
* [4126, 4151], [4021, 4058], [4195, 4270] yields -1.9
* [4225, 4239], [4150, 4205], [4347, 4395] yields 5.4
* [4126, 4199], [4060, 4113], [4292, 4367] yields 1.4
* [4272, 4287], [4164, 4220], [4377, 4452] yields 2.9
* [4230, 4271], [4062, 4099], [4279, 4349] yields 4.1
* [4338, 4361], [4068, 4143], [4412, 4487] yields 0.7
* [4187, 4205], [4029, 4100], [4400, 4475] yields 2.1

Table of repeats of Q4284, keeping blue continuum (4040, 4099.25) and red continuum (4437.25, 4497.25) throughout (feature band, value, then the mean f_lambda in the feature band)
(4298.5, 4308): 3.5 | 1.77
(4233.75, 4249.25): 2.3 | 2.22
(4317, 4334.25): 0.3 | 2.83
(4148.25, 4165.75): -0.1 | 2.35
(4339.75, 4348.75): 0.2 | 2.88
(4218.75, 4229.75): 5.6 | 1.25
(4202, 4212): 0.9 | 2.28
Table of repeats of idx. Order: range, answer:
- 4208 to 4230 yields 1.84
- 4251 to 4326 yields 2.08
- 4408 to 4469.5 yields 3.02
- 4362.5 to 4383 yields 2.96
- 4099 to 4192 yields 2.18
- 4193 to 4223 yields 2.24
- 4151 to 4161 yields 2.27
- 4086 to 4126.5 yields 2.28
